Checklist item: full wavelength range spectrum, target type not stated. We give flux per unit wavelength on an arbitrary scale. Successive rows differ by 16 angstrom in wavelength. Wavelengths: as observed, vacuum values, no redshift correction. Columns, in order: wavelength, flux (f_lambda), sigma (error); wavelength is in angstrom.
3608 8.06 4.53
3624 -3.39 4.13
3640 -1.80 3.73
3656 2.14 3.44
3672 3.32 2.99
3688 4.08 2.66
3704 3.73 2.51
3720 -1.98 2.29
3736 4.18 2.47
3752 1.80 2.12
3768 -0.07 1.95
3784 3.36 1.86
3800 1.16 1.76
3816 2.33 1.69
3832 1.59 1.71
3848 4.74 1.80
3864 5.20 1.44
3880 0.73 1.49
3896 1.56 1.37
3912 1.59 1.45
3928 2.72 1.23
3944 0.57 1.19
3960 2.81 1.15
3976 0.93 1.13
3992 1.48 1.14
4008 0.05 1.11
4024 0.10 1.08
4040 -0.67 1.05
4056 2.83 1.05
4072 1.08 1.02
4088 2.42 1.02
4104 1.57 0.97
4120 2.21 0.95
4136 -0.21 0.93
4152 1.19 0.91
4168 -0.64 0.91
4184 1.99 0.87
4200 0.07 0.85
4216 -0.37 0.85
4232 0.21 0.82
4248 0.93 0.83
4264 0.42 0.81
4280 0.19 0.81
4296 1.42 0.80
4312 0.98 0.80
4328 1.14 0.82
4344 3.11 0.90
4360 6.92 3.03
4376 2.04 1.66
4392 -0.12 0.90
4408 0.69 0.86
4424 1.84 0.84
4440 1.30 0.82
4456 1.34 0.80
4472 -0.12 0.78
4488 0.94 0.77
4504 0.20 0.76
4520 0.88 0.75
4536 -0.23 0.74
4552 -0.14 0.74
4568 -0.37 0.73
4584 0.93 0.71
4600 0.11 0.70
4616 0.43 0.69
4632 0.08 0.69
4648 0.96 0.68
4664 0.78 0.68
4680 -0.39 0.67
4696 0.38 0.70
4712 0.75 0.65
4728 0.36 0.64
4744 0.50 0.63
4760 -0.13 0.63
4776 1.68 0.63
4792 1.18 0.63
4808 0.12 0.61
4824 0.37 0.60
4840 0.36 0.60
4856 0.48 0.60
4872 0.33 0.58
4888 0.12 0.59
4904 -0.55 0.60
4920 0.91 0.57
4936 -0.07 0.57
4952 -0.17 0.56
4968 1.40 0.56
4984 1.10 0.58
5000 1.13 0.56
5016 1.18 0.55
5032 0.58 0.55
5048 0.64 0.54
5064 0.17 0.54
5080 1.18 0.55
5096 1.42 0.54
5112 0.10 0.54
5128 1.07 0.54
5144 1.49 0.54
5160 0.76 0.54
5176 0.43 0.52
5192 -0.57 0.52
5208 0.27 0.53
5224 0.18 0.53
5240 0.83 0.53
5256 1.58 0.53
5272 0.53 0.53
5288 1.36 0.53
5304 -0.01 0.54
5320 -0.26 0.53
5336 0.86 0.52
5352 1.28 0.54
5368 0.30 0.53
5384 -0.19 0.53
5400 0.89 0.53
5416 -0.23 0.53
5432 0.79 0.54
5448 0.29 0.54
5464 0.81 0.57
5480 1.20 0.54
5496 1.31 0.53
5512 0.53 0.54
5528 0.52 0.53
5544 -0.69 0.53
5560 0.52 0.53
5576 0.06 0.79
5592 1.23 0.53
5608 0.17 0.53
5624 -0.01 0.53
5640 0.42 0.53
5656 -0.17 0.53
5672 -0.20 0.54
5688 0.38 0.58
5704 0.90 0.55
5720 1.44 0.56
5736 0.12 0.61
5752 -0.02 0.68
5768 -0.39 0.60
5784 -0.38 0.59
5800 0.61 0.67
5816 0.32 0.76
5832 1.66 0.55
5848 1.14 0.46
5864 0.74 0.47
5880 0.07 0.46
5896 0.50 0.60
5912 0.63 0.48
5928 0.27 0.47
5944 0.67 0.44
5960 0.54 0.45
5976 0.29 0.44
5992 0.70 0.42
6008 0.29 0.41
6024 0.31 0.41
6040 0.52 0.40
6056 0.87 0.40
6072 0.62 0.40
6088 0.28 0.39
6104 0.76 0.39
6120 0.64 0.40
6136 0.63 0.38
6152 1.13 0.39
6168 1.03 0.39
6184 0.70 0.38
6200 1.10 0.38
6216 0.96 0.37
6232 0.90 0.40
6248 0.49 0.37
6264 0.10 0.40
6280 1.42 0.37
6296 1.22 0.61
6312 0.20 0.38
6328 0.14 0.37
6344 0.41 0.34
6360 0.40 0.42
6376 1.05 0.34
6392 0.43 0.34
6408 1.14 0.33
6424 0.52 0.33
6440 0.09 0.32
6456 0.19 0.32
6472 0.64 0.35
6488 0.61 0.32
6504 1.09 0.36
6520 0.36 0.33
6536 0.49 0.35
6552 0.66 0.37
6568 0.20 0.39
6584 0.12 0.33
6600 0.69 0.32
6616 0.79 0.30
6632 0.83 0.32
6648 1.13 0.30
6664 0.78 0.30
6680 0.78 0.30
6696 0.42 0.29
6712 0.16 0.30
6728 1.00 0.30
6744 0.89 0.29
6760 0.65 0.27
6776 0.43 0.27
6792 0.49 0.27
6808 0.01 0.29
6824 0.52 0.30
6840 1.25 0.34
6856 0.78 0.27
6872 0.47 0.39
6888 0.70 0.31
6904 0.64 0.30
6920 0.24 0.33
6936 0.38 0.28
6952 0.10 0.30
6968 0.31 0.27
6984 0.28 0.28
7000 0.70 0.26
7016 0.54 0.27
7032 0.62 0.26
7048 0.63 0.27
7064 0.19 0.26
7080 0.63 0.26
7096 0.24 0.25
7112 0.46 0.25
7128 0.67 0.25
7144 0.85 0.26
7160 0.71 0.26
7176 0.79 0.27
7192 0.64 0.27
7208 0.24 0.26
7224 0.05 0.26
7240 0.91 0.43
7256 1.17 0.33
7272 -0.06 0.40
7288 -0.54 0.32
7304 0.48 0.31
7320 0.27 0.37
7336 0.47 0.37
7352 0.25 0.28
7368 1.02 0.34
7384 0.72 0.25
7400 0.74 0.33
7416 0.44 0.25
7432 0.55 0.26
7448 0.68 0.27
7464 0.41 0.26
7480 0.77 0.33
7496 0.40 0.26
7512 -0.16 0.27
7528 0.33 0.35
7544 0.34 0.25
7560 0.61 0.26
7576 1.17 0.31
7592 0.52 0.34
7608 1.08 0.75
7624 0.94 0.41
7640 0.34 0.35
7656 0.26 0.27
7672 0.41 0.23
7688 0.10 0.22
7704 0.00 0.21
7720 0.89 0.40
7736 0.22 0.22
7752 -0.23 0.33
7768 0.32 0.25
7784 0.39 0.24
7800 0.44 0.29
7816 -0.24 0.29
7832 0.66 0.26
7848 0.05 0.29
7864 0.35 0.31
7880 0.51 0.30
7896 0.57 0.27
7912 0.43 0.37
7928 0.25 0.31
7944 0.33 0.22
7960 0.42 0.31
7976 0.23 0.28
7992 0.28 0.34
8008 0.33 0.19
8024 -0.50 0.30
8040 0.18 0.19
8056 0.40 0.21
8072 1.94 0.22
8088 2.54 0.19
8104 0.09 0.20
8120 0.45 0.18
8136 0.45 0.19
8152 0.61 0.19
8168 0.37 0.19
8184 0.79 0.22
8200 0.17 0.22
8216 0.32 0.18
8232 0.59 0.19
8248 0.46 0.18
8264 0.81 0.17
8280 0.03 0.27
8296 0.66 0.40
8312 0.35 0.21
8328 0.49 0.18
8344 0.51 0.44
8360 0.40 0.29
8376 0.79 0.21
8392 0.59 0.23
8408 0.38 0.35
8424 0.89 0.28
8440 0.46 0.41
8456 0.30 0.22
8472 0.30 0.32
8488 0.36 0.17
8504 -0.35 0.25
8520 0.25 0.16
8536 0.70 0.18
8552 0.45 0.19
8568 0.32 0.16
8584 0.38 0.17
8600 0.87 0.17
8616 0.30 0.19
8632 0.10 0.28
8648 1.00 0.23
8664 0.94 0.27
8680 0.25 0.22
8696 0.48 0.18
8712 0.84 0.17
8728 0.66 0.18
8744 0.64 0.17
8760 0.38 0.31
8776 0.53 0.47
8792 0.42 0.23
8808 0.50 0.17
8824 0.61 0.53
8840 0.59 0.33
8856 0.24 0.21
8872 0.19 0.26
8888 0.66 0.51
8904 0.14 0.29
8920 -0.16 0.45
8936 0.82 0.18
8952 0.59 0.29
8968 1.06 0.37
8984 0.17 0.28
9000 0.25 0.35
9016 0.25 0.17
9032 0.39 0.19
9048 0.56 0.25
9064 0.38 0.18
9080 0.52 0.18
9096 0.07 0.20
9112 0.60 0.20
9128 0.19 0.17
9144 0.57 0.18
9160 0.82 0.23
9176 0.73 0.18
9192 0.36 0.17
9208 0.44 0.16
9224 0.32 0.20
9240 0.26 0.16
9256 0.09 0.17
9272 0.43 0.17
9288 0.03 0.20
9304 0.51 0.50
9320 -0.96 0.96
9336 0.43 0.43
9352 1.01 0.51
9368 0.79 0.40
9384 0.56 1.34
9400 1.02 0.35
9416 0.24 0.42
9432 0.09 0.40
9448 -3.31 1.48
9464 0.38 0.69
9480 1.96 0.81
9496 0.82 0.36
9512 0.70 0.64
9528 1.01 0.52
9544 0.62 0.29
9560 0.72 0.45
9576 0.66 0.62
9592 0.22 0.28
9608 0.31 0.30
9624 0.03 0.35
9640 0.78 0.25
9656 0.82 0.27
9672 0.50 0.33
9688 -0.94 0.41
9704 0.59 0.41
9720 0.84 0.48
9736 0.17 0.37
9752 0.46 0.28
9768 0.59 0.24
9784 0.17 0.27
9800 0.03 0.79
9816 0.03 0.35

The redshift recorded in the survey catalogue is 1.17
